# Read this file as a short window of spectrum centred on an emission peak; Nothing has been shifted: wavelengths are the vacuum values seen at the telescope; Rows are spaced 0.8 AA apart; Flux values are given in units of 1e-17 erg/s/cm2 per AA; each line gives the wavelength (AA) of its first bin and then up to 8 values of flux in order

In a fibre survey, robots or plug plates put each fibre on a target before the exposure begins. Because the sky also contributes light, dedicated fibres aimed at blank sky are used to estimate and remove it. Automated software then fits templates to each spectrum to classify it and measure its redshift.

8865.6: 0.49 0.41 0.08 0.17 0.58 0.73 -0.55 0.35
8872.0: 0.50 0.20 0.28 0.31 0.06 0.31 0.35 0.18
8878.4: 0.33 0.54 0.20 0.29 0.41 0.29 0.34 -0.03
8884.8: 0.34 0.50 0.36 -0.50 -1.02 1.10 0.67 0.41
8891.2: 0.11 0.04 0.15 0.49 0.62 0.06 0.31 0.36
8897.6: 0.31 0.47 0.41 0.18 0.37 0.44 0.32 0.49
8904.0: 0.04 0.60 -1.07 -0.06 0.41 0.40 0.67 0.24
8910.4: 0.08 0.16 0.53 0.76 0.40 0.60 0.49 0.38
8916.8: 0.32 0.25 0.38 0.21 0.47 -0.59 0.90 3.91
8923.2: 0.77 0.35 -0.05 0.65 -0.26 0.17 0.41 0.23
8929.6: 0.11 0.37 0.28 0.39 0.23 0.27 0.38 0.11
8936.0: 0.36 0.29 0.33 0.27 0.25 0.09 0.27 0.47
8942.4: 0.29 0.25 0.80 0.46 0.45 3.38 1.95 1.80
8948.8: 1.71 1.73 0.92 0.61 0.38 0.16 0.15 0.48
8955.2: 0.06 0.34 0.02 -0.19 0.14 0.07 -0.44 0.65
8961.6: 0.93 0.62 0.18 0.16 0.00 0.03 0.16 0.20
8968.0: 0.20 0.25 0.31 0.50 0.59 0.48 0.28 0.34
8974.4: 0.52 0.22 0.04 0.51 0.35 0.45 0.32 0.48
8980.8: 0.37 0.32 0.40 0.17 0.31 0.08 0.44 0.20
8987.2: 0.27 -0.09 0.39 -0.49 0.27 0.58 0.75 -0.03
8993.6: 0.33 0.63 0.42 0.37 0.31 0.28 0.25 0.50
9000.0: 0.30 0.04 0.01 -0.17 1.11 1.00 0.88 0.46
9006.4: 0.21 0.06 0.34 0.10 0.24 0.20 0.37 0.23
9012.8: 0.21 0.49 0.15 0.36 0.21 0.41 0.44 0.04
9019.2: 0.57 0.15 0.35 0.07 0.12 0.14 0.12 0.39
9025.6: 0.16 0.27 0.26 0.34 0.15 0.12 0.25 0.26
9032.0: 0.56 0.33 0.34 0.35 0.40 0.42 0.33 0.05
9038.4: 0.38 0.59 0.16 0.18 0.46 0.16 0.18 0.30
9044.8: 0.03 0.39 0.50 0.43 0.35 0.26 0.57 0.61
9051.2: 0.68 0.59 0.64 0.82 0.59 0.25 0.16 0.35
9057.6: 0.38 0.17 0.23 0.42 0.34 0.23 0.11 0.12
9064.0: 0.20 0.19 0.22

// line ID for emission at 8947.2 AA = H-beta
